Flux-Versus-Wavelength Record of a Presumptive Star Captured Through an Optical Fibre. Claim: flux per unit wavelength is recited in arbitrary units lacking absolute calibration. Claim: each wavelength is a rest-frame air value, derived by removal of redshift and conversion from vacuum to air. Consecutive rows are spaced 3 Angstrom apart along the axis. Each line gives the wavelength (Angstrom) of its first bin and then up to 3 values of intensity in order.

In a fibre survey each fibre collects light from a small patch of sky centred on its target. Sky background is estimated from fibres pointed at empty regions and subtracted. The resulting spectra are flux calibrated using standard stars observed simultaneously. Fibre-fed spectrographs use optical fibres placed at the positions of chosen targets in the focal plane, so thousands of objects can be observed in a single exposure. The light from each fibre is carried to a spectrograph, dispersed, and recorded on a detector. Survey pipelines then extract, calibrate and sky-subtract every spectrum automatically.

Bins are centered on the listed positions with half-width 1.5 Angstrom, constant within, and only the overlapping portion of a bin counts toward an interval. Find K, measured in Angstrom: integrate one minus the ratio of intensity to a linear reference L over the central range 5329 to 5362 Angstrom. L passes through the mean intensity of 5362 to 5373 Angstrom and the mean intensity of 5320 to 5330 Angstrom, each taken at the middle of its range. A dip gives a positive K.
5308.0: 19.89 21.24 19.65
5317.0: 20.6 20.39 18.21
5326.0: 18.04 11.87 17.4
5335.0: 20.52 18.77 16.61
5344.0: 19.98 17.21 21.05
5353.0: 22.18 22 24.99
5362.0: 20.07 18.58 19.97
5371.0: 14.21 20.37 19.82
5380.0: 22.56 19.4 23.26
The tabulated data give -4.2 Angstrom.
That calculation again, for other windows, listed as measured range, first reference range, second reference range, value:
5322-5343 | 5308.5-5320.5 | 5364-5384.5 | 2.8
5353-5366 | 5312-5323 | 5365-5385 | -1.3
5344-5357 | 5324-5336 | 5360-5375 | -1.9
